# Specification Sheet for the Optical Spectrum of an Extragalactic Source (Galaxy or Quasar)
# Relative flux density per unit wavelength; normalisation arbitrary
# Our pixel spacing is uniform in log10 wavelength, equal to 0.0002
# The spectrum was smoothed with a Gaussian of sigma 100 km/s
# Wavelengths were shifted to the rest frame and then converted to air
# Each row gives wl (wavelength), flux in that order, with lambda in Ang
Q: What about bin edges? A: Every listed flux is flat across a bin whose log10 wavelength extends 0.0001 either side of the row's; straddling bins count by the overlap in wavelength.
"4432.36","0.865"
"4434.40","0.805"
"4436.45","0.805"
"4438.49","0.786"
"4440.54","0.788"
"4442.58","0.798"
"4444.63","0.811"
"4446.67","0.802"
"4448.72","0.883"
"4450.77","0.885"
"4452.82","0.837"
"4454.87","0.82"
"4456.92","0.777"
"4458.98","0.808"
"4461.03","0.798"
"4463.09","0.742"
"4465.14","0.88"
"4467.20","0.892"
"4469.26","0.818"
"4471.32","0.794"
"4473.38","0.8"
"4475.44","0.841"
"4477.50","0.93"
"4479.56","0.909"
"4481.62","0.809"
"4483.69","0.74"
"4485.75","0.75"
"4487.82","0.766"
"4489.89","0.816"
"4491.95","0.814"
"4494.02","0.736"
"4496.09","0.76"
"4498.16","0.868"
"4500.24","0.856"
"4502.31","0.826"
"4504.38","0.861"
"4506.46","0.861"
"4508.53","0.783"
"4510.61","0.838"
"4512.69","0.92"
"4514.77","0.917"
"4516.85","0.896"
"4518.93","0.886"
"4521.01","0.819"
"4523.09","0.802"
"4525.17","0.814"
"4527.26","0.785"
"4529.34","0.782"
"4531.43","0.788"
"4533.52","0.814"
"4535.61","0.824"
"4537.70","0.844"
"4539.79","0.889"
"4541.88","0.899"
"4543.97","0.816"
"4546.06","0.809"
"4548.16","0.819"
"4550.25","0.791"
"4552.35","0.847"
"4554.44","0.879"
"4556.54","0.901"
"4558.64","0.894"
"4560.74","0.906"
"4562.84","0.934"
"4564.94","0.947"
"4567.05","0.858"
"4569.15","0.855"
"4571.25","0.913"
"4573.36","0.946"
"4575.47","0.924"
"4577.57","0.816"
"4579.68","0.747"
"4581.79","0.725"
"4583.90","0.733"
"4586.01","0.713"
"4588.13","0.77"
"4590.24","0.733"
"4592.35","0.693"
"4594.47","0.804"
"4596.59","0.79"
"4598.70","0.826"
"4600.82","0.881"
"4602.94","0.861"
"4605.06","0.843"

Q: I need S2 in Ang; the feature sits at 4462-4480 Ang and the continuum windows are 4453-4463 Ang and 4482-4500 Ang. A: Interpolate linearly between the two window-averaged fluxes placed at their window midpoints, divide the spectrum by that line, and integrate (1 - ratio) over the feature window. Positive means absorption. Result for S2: -1.1 Ang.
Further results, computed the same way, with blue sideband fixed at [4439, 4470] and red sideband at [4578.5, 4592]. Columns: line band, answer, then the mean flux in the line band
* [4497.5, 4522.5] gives -2.38 Ang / 0.86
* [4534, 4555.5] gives -2.23 Ang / 0.841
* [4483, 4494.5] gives 0.38 Ang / 0.773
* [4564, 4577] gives -2.76 Ang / 0.903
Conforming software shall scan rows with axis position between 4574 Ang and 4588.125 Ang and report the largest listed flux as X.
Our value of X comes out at 0.924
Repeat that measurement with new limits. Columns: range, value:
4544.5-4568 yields 0.947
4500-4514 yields 0.92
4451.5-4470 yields 0.892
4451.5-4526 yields 0.93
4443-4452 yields 0.885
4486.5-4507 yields 0.868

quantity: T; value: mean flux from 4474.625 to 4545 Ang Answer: 0.831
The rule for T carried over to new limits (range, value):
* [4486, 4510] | 0.812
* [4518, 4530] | 0.816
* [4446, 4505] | 0.821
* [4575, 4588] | 0.769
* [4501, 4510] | 0.834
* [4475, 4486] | 0.835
